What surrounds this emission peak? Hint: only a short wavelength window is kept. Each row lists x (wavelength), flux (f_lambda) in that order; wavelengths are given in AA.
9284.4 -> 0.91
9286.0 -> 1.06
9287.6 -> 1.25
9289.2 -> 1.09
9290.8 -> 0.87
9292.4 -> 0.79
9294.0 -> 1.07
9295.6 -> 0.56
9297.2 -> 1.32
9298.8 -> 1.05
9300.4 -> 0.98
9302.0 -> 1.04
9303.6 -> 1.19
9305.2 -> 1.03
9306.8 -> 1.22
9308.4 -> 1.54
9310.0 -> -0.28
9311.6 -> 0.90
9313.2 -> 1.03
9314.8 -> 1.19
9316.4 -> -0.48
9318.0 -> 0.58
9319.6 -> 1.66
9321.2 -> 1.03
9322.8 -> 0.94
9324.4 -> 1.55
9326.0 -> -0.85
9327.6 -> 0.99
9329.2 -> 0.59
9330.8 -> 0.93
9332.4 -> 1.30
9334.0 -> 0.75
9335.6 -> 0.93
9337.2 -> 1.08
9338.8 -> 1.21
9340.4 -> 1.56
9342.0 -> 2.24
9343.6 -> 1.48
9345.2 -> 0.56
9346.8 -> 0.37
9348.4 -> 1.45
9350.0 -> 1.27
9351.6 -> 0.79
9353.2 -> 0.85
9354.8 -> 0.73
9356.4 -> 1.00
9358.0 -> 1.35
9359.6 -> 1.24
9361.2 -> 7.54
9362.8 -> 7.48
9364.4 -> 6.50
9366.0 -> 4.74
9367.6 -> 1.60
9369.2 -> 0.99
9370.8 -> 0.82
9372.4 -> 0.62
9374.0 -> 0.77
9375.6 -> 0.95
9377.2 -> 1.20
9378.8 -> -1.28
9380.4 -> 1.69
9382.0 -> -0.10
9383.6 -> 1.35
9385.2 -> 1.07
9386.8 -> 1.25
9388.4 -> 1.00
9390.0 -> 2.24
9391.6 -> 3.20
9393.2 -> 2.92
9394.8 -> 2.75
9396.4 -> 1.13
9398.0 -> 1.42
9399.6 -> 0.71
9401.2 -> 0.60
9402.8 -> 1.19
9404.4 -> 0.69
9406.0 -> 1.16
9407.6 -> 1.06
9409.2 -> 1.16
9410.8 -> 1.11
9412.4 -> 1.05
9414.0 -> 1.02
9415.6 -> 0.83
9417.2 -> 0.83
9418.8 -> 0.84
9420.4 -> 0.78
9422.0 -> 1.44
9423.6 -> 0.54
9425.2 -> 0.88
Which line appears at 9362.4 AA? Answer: H-alpha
